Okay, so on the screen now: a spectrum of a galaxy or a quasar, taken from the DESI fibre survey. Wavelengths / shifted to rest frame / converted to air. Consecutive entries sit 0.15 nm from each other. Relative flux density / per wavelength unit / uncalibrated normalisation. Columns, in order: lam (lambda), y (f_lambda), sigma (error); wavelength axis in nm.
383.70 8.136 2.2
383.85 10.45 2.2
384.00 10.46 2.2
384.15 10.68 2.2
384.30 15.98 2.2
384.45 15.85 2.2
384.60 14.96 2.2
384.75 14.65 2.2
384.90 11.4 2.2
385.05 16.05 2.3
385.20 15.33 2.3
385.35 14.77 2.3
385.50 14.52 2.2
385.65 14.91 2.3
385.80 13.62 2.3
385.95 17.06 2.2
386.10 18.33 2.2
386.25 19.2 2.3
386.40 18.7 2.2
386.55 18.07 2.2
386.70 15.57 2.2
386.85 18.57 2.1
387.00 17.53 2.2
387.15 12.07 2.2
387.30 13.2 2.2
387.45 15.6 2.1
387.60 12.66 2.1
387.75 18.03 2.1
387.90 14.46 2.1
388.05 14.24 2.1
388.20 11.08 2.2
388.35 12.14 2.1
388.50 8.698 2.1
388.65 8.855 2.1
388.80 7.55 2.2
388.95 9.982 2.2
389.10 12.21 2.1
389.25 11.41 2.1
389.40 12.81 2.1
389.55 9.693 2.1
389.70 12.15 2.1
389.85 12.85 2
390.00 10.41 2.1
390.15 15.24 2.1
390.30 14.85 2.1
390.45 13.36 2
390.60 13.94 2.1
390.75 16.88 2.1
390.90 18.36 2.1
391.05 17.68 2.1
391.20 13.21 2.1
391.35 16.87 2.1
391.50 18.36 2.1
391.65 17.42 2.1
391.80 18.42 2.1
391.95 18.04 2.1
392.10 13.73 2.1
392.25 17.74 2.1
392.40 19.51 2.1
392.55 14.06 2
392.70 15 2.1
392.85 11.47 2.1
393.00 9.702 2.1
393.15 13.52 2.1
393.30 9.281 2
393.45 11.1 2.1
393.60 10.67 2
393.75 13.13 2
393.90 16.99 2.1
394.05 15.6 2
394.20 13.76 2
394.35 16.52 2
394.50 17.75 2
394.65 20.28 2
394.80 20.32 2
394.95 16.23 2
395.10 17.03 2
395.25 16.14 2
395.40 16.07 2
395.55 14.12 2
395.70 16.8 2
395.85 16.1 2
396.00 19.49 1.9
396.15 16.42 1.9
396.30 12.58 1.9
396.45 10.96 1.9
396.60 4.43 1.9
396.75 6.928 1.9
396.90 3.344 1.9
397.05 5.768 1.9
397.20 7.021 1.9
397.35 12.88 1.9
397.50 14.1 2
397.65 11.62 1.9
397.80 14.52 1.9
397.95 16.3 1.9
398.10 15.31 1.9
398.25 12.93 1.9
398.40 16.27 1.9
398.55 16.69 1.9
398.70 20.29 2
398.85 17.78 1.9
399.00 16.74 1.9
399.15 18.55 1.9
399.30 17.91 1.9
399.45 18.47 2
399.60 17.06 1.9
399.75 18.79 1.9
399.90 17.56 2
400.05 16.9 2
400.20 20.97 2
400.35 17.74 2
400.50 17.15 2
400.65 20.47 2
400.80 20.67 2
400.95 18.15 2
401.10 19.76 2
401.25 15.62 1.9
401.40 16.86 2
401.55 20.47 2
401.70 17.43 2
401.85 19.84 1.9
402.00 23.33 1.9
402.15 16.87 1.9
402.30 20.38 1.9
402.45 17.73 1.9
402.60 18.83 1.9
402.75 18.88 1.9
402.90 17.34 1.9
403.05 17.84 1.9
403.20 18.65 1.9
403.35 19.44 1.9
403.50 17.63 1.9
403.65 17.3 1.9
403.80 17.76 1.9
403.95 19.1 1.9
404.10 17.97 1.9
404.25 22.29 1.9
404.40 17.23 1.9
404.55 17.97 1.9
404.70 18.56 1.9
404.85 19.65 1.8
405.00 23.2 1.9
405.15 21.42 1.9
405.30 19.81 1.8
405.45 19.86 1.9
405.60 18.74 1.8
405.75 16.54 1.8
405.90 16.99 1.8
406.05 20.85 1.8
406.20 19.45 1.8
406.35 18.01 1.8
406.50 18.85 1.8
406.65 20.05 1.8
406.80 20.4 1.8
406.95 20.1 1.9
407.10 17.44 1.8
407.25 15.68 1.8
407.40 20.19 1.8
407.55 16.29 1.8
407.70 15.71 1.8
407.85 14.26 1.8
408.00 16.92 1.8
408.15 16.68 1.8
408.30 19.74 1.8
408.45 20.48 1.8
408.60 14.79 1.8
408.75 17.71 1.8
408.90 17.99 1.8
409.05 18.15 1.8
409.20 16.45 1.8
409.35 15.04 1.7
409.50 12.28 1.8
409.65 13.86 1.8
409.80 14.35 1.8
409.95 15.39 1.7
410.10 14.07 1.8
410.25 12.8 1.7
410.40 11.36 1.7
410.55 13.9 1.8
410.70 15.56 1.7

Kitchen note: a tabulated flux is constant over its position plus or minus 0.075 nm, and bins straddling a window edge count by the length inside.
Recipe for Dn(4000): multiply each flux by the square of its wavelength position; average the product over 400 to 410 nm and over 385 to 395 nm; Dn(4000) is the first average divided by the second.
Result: 1.3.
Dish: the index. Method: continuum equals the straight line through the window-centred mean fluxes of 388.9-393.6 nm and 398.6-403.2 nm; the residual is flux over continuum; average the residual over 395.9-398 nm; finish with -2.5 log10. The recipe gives 0.44 mag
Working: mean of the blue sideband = 14.1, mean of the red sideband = 18.5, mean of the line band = 11.2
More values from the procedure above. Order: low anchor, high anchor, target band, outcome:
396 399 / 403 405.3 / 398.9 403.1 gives -0.16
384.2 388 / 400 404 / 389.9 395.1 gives 0.10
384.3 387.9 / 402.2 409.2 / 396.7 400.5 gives 0.17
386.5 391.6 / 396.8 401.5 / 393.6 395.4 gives -0.10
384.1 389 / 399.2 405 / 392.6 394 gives 0.29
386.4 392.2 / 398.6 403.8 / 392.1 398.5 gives 0.18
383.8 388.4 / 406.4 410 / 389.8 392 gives -0.03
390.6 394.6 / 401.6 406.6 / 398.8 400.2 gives -0.03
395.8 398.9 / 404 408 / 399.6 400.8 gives -0.25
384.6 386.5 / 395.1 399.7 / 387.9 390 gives 0.34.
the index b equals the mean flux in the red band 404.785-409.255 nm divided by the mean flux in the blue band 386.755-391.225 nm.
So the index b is 1.38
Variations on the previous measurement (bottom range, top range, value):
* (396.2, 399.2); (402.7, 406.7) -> 1.49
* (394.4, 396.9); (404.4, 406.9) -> 1.31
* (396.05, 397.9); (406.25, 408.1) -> 1.74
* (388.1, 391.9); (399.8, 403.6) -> 1.39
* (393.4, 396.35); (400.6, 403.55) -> 1.18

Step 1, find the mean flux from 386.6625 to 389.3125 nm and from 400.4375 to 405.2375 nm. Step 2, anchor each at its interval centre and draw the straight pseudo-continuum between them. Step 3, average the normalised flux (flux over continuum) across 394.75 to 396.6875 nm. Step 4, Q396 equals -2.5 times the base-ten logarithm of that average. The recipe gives 0.07 mag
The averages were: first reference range 13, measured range 15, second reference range 18.9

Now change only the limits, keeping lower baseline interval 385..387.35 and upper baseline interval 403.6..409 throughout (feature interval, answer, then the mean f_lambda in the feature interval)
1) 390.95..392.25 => 0.00 mag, 16.8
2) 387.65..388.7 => 0.28 mag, 12.6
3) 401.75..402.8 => -0.08 mag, 19.4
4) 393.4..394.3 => 0.24 mag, 13.7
